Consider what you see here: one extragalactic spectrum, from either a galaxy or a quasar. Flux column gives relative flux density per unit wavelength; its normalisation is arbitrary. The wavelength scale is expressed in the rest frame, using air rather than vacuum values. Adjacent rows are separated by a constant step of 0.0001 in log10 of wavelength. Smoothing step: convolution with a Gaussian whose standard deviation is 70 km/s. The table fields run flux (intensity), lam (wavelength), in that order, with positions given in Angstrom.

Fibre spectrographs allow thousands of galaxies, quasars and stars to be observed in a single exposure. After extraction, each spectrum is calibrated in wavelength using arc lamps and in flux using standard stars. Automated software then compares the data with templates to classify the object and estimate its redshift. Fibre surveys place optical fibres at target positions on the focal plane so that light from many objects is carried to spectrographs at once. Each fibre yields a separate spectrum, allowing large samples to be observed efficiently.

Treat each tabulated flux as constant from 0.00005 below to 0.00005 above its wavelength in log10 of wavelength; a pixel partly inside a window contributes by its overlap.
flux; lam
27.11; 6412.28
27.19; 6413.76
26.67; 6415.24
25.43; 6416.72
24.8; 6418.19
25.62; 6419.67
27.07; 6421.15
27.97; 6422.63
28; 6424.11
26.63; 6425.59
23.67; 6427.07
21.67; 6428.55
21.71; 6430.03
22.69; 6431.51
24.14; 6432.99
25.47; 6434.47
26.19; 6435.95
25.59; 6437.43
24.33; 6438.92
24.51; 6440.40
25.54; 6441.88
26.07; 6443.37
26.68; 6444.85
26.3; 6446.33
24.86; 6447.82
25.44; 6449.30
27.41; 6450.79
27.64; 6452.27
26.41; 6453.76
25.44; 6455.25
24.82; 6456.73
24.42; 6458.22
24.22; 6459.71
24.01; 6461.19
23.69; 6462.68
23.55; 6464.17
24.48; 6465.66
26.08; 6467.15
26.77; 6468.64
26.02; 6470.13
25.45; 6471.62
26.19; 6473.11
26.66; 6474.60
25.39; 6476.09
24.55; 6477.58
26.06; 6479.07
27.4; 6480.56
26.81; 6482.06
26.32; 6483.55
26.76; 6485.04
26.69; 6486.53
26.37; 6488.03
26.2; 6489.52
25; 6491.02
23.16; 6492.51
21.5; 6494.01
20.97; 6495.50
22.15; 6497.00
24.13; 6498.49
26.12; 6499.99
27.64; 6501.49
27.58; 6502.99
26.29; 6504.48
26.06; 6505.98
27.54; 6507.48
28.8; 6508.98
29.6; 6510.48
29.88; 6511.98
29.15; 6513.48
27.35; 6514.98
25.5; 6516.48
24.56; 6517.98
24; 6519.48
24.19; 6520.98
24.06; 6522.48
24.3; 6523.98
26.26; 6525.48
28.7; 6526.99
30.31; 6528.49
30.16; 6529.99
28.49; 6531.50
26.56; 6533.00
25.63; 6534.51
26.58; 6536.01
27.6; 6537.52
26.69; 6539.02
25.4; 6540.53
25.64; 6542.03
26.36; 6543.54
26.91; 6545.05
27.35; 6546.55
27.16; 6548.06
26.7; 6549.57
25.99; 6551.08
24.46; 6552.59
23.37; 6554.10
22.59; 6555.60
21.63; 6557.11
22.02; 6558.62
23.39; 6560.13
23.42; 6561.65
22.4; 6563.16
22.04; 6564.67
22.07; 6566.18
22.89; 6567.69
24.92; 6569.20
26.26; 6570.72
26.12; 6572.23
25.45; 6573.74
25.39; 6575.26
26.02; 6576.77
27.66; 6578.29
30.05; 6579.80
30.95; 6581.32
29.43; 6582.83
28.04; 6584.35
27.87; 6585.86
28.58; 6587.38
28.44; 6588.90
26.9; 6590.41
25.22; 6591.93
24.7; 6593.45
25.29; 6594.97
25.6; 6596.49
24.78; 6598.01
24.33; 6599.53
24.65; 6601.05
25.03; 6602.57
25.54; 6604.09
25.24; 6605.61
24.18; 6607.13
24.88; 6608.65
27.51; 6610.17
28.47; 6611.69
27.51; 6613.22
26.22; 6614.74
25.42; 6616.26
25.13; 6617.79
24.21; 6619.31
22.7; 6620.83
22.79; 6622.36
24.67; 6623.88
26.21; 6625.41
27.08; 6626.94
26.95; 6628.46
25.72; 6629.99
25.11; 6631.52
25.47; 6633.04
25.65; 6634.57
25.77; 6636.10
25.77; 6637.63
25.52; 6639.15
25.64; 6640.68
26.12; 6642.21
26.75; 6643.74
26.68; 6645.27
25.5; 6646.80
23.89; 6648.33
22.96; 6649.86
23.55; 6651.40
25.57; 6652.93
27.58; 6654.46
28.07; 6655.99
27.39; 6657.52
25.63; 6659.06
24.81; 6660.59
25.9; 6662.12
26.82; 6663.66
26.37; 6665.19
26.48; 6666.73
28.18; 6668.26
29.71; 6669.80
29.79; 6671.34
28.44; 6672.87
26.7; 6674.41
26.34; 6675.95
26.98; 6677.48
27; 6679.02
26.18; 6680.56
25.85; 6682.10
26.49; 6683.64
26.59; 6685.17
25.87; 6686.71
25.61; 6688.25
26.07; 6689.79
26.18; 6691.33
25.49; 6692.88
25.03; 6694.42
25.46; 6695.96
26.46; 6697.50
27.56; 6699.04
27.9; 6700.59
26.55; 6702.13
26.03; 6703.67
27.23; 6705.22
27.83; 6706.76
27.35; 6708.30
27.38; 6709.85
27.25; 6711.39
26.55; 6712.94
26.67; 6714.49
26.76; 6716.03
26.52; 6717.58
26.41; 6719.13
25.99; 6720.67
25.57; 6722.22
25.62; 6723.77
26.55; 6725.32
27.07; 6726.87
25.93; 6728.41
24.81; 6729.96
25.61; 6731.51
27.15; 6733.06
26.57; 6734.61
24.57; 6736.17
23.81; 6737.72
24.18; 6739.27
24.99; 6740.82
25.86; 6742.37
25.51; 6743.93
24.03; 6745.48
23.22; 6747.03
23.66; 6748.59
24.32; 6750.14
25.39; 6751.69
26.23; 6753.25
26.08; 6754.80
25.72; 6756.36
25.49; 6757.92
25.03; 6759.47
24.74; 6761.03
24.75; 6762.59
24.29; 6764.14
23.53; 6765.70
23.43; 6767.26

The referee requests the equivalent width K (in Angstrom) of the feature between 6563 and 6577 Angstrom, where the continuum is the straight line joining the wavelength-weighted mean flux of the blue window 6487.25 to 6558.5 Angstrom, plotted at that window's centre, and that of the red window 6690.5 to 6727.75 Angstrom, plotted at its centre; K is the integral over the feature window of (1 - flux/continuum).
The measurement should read 0.9 Angstrom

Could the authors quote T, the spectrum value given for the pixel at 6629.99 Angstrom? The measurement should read 25.72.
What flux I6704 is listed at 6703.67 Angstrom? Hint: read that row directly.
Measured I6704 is 26.03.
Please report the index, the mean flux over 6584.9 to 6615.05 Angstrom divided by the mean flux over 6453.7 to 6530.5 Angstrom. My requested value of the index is 1.0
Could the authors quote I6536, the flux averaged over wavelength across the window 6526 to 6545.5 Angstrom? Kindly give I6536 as 27.3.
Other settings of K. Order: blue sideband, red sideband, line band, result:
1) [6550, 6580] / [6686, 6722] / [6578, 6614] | -2.7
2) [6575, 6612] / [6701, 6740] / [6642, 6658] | 0.4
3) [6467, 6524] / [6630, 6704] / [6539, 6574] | 2.0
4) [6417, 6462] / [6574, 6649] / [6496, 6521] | -0.9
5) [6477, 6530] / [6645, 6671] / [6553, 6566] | 1.8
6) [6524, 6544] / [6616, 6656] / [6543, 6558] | 0.9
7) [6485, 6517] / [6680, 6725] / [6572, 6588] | -1.0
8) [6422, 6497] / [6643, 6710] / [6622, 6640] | 0.4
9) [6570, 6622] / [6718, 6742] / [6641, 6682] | -0.8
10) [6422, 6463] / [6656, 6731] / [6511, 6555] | -1.4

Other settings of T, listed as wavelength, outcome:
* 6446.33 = 26.3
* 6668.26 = 28.18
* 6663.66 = 26.82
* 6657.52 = 27.39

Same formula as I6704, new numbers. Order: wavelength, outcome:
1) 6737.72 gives 23.81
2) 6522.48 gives 24.06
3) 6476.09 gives 25.39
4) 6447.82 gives 24.86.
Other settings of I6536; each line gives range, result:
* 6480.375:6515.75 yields 26.2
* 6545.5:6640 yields 25.5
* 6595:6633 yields 25.4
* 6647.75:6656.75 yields 25.3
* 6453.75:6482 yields 25.4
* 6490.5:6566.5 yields 25.6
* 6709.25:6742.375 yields 26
